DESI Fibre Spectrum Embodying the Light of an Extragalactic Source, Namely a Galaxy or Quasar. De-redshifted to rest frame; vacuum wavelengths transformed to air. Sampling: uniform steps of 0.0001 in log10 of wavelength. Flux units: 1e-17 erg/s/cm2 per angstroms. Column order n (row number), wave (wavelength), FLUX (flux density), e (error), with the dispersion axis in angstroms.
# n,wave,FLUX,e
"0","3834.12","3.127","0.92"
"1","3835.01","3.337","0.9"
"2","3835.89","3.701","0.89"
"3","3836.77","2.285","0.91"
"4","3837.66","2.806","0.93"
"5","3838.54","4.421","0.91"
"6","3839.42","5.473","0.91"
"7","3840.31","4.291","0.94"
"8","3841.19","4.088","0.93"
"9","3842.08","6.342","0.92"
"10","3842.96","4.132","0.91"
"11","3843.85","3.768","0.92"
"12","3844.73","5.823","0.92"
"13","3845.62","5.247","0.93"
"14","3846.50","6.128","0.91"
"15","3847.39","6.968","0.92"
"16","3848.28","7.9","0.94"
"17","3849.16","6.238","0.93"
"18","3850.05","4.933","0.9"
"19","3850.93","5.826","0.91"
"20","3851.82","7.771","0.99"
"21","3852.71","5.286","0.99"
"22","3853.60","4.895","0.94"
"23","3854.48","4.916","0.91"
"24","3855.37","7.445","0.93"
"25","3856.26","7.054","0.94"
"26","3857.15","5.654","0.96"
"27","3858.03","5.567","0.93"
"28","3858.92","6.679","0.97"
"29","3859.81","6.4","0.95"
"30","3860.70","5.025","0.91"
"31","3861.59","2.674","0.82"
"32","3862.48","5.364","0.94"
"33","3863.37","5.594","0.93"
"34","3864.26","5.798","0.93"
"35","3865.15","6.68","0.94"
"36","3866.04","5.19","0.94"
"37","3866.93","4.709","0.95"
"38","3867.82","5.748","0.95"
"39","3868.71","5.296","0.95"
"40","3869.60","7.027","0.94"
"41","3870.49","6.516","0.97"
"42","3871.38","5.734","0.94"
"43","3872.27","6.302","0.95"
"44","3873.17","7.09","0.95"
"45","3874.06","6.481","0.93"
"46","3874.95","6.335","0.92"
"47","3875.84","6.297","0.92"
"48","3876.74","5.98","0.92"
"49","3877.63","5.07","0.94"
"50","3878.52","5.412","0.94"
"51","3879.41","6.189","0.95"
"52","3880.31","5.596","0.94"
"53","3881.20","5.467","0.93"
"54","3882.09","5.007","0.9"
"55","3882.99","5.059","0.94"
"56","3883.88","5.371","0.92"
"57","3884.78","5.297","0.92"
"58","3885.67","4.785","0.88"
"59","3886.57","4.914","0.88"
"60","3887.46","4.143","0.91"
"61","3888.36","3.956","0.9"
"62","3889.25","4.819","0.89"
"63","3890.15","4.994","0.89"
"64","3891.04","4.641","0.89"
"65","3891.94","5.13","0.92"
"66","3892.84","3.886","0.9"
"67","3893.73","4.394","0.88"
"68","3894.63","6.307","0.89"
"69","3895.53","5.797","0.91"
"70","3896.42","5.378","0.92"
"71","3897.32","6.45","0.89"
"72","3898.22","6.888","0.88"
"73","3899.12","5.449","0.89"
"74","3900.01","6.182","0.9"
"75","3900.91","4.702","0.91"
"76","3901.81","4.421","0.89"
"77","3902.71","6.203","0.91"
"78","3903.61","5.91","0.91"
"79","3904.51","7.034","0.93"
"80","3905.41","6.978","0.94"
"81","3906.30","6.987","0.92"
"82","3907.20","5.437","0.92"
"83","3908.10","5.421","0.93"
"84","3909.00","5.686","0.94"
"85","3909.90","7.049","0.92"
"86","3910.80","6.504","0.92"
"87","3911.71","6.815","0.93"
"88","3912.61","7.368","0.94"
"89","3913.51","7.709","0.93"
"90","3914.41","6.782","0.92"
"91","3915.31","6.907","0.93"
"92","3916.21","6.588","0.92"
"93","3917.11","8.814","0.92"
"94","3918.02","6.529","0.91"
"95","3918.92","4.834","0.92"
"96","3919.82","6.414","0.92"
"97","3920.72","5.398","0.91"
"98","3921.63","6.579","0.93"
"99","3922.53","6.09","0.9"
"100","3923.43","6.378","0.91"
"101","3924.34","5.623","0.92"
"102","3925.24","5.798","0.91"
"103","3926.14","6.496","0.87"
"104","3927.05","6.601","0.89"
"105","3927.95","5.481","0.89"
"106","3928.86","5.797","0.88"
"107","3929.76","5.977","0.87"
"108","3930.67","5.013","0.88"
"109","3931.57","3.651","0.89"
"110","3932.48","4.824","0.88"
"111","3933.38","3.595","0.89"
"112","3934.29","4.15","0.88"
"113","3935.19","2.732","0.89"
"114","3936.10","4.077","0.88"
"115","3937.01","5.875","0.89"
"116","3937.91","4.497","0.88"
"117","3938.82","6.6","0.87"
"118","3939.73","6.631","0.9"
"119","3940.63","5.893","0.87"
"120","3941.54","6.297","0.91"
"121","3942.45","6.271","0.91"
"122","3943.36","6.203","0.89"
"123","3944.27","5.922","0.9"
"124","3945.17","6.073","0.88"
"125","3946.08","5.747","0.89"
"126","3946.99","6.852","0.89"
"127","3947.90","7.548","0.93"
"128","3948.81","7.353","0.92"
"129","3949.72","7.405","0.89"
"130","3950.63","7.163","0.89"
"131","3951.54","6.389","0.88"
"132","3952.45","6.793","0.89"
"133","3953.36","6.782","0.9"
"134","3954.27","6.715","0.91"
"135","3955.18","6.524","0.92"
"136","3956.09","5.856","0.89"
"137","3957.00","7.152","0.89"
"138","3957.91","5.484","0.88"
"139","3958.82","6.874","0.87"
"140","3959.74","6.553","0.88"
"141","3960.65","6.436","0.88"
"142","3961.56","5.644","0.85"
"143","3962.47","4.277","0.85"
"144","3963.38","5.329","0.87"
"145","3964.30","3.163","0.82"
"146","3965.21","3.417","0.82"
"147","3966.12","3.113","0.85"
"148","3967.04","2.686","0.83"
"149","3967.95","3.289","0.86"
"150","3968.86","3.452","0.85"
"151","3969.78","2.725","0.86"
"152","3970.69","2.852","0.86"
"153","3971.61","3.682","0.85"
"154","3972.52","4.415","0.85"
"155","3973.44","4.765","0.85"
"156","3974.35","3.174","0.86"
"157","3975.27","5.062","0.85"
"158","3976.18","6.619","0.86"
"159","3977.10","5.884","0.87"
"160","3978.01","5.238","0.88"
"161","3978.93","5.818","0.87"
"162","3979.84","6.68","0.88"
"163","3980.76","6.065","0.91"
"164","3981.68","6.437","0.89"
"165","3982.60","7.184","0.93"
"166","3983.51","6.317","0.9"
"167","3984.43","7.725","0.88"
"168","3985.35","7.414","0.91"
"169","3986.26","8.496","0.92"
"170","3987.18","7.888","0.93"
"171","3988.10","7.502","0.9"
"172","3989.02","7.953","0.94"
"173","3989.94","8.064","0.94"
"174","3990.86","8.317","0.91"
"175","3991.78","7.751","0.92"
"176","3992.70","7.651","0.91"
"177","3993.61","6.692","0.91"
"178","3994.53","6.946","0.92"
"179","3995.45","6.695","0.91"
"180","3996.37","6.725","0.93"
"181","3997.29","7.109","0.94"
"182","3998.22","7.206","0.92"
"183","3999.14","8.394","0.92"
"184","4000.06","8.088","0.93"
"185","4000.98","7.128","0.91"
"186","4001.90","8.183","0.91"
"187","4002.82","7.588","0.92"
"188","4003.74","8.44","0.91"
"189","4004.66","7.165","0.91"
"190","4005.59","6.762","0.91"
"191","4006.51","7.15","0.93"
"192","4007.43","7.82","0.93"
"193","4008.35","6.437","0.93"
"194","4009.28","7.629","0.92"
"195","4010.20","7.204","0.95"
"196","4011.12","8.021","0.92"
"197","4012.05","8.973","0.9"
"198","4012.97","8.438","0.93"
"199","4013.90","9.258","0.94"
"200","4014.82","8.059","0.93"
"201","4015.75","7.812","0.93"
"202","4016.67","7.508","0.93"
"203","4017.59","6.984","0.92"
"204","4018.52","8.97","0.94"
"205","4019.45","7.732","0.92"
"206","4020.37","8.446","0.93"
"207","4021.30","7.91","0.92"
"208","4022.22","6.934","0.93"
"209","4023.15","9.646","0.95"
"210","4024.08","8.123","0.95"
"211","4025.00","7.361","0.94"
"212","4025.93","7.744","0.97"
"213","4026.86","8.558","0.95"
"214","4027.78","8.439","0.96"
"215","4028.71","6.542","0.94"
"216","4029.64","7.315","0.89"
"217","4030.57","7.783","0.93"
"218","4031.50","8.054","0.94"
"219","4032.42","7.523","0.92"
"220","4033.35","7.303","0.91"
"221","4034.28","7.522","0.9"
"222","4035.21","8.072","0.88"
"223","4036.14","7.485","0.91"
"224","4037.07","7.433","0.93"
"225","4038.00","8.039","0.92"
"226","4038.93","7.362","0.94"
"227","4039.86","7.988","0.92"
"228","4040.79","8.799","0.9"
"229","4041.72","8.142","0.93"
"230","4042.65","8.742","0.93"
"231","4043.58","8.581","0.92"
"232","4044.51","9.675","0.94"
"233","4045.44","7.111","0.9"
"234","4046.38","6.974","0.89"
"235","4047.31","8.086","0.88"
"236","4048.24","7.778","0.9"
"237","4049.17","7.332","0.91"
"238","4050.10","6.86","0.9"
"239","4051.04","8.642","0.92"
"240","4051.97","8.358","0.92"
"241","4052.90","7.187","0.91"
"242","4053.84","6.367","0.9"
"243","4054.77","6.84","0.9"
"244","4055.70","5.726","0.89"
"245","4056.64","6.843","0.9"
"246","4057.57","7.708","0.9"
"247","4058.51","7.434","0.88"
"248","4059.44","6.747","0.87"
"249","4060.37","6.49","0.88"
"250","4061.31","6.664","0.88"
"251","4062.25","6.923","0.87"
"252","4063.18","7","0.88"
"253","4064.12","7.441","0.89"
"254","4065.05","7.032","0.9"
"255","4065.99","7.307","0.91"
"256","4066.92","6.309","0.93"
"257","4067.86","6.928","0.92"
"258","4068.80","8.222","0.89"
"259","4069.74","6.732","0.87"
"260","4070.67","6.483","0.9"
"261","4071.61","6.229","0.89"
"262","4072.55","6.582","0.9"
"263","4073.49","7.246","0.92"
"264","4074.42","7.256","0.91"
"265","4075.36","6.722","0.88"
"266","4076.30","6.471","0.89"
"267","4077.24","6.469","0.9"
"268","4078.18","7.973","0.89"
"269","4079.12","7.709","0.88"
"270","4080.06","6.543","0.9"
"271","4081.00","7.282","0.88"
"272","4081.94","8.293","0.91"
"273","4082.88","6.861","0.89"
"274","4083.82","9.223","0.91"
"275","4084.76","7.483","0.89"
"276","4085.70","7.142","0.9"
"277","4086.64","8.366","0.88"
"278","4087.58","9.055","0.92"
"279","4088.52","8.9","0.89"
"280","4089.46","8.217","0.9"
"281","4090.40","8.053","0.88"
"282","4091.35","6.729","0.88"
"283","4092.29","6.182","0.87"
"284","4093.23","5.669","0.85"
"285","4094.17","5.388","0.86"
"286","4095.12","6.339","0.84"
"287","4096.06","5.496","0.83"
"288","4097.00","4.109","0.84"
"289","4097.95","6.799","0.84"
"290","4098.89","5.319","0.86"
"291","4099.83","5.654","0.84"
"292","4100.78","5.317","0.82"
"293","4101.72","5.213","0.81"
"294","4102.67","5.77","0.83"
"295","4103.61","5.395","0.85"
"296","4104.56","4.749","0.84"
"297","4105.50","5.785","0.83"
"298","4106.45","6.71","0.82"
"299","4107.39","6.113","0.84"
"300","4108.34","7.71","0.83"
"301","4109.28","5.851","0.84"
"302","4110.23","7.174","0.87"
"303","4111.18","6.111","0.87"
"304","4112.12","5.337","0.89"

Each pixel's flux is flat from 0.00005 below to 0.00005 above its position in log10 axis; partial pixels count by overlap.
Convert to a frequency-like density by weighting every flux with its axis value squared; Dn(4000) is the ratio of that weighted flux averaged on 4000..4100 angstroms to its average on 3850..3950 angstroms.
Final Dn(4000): 1.4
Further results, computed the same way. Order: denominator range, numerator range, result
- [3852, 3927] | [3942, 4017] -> 1.16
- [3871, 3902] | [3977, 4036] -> 1.48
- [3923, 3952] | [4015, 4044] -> 1.43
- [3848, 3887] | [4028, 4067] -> 1.42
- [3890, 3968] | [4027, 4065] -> 1.37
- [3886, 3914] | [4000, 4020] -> 1.44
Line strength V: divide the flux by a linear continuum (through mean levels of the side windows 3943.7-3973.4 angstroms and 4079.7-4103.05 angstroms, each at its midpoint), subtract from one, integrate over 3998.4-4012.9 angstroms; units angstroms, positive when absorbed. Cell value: -4.4 angstroms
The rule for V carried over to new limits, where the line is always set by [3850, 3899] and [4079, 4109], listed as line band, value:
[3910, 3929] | -2.2 angstroms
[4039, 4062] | -3.9 angstroms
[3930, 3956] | 0.4 angstroms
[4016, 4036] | -4.7 angstroms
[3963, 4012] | -1.3 angstroms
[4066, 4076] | -0.5 angstroms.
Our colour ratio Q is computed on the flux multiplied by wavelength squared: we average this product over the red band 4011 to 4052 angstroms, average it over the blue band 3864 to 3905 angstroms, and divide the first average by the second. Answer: 1.5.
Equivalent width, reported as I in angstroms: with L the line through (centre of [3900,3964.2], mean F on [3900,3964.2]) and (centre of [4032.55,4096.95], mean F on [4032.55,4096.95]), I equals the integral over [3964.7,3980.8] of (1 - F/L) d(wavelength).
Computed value 5.3 angstroms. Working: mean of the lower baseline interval 6.05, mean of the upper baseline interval 7.31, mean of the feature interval 4.34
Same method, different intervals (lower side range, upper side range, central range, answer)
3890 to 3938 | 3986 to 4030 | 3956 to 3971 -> 4.85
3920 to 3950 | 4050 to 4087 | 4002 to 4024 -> -4.39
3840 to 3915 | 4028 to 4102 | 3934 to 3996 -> 4.95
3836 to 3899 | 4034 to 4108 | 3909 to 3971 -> 2.79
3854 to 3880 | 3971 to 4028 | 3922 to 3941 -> 3.52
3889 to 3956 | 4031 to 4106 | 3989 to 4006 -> -2.50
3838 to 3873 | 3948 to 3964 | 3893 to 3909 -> 0.42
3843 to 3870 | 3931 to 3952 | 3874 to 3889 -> 1.08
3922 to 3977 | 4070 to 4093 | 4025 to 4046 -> -3.82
